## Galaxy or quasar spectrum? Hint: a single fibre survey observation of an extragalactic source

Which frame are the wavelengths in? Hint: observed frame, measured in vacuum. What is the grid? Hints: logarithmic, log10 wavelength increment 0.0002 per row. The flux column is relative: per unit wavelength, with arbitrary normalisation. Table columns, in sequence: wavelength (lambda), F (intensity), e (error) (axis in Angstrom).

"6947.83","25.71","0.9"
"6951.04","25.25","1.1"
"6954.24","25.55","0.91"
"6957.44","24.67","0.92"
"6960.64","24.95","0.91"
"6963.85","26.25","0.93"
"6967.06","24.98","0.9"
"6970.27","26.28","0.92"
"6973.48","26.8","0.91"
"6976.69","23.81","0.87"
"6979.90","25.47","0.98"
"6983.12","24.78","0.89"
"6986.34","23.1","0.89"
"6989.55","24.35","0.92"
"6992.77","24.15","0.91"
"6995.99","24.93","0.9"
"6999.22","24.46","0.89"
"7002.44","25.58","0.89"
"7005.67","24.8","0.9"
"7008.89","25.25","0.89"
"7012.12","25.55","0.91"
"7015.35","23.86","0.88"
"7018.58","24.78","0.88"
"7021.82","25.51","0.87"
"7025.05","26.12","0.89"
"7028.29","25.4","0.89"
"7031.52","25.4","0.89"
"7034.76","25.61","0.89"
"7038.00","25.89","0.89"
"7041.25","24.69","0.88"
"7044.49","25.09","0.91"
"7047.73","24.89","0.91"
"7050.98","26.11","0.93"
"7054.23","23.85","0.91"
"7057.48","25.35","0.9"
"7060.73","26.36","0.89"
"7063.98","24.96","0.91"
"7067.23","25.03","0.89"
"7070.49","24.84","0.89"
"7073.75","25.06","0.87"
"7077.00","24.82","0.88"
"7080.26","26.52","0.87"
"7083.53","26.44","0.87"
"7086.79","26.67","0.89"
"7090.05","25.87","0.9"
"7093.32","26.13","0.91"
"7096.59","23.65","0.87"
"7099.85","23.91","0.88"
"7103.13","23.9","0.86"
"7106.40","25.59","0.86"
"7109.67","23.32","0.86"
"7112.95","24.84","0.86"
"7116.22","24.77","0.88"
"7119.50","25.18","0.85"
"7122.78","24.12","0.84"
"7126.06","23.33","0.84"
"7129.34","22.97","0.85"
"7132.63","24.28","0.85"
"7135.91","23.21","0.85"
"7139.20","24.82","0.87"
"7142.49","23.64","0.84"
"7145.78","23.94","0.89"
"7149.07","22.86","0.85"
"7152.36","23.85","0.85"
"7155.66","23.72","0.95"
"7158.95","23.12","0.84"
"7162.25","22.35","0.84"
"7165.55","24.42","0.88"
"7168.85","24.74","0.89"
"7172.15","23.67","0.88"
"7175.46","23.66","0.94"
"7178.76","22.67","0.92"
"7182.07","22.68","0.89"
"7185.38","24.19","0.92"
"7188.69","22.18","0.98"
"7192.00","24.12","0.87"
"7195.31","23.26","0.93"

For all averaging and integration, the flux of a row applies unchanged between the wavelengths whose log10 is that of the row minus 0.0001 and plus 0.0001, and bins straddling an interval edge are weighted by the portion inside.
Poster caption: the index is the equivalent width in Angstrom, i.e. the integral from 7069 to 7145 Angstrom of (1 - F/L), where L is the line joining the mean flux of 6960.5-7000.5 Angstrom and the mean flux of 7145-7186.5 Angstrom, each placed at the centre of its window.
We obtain -2.3 Angstrom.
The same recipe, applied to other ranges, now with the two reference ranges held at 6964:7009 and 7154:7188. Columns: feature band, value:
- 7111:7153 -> -0.3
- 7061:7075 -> -0.5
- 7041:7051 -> -0.3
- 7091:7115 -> -0.5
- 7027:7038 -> -0.4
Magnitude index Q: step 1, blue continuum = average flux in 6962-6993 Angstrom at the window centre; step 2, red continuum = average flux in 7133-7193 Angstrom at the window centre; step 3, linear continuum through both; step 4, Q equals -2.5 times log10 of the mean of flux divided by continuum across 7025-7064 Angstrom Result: -0.04 mag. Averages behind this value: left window 25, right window 23.6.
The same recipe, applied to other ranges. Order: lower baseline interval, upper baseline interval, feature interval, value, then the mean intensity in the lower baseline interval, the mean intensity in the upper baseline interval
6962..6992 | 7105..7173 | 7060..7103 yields -0.04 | 25.1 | 23.9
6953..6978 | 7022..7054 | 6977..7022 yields 0.03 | 25.4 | 25.4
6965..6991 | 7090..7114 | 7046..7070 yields -0.02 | 25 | 24.6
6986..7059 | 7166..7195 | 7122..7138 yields 0.02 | 25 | 23.5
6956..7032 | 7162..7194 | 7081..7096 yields -0.08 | 25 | 23.5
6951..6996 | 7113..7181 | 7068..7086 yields -0.06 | 25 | 23.8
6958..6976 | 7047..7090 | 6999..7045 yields 0.01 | 25.7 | 25.5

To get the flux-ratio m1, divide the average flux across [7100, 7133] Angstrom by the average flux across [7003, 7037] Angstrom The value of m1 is 0.96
